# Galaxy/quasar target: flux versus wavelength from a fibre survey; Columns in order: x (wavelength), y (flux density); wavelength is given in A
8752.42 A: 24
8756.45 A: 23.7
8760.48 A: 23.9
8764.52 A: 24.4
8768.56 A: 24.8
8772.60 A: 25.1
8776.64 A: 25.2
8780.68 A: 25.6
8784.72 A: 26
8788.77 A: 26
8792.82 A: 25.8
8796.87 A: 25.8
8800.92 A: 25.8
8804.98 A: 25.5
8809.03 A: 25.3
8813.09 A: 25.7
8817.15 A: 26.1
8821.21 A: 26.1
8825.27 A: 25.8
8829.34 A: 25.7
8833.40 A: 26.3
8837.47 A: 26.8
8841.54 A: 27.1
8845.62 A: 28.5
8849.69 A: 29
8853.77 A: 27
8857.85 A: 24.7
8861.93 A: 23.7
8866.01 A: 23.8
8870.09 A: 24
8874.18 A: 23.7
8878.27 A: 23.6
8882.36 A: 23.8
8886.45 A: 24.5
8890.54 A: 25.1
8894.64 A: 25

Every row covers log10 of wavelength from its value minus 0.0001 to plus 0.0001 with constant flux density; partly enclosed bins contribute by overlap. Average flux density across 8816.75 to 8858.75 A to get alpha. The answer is 26.7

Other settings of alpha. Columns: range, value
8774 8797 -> 25.7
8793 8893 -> 25.6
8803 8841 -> 26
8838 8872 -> 26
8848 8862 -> 26.4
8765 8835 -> 25.7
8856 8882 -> 23.9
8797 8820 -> 25.7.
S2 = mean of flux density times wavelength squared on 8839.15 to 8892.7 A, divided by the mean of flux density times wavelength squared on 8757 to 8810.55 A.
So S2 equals 1.0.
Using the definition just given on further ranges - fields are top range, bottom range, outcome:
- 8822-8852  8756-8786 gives 1.10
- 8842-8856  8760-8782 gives 1.15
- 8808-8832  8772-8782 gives 1.03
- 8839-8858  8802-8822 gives 1.08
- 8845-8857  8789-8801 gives 1.09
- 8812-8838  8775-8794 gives 1.02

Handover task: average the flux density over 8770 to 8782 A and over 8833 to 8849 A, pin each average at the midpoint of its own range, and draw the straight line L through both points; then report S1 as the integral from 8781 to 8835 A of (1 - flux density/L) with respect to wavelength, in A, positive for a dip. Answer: 1.0 A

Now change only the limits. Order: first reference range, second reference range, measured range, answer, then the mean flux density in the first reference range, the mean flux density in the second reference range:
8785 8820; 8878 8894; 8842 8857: -1.7 A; 25.8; 24.4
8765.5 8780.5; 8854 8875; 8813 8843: -2.0 A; 25.1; 24.3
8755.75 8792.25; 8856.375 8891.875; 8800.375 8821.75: -0.9 A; 25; 24.1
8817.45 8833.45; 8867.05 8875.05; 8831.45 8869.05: -2.2 A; 26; 23.9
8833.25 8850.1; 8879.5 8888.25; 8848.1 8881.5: 1.1 A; 27.5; 24.1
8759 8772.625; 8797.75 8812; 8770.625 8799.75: -0.7 A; 24.5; 25.6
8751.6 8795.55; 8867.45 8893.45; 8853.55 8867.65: -0.1 A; 25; 24.1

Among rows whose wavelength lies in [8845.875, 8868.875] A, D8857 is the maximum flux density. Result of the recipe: 29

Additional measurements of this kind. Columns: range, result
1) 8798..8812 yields 25.8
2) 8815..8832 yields 26.1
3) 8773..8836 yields 26.3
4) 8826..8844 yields 27.1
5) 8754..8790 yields 26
